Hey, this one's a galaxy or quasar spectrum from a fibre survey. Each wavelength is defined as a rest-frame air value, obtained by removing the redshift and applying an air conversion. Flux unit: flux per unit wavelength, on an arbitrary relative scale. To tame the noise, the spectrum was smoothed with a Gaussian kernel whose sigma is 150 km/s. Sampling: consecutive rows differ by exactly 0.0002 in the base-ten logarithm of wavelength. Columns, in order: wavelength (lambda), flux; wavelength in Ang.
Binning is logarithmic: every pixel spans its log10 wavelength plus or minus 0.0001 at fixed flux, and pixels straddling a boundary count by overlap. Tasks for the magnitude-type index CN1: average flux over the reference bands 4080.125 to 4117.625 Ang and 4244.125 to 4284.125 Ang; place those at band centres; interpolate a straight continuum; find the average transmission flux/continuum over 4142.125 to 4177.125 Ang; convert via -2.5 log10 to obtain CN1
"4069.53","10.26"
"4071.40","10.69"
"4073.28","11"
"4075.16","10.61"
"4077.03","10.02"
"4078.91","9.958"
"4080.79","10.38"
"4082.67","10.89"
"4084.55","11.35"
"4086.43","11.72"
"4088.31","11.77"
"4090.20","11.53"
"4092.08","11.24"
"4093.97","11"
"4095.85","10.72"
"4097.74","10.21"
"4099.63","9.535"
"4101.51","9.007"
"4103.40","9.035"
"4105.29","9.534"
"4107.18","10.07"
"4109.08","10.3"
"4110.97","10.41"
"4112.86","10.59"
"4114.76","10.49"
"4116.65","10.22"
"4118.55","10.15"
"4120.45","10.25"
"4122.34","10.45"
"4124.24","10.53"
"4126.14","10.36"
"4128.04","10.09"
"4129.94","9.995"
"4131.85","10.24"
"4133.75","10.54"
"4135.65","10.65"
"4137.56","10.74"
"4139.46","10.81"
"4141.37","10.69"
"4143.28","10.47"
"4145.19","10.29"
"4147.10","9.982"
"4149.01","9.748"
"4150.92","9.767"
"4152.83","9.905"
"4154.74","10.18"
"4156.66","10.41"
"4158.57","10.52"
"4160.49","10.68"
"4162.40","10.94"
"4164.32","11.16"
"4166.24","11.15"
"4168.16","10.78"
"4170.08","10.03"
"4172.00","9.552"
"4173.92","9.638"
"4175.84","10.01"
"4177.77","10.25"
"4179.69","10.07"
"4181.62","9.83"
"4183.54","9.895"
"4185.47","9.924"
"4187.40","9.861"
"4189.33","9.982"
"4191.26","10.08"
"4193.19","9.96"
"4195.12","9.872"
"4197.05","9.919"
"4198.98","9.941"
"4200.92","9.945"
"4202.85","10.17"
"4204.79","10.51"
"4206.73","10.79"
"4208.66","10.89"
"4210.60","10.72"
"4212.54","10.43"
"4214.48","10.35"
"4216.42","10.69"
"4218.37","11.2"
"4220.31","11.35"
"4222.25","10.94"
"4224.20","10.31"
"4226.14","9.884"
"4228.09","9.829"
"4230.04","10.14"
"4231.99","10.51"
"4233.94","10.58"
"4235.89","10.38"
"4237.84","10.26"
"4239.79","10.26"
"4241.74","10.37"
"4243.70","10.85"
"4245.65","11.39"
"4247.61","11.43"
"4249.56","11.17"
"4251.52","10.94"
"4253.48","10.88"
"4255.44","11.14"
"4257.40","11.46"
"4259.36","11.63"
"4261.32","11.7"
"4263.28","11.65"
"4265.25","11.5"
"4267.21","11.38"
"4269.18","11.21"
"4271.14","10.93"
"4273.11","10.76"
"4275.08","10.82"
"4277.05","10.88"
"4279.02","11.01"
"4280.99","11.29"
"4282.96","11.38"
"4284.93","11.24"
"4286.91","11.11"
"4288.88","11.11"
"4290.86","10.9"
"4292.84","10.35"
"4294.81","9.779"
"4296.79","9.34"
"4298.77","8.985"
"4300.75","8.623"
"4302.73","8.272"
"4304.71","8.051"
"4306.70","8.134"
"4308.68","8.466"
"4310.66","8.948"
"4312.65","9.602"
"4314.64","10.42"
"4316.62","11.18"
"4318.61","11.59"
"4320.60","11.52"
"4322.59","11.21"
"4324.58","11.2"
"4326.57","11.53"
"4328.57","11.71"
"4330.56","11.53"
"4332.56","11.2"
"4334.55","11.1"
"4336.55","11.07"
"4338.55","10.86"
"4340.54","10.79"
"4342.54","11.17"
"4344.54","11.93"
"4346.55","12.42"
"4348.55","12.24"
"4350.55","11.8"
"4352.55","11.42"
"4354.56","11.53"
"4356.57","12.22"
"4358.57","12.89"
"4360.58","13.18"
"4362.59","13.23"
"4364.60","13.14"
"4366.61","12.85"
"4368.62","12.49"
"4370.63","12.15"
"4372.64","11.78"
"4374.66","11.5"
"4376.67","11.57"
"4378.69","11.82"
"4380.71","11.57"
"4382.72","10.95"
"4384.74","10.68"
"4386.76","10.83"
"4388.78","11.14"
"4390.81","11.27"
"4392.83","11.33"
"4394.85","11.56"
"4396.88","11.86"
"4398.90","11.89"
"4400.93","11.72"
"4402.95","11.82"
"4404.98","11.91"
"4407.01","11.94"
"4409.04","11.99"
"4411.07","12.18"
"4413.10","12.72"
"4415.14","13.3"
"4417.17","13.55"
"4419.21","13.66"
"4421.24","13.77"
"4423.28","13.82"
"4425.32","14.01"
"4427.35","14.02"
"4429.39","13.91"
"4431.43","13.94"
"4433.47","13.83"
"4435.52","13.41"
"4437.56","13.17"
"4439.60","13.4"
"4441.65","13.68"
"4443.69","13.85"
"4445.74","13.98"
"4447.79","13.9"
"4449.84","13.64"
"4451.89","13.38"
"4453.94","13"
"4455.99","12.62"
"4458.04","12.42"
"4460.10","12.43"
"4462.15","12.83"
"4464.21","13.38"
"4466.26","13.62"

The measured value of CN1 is 0.05 mag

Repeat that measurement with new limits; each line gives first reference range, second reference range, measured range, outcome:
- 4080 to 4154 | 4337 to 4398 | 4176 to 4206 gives 0.08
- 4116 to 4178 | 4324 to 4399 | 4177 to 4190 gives 0.06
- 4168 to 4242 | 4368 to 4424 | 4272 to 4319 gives 0.10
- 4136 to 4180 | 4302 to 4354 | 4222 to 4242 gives 0.02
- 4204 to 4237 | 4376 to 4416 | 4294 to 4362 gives 0.05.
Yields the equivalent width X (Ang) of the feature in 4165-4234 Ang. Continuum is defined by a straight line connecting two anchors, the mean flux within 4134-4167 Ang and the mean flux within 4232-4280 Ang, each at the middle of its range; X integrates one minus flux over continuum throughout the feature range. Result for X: 2.88 Ang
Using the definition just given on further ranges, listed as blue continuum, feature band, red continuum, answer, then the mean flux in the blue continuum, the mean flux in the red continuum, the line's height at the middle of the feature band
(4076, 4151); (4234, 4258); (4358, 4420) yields 0.7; 10.4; 12.1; 11.2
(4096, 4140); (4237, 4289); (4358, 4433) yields 1.1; 10.2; 12.4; 11.3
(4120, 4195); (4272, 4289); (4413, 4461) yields 0.9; 10.3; 13.5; 11.7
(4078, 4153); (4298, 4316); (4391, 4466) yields 4.7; 10.4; 13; 12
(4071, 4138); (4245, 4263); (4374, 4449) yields 0.3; 10.4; 12.6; 11.5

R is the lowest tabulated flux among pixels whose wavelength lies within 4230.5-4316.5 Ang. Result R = 8.051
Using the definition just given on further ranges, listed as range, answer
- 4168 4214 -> 9.552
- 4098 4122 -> 9.007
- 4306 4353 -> 8.134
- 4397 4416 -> 11.72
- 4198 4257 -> 9.829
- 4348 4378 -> 11.42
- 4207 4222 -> 10.35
